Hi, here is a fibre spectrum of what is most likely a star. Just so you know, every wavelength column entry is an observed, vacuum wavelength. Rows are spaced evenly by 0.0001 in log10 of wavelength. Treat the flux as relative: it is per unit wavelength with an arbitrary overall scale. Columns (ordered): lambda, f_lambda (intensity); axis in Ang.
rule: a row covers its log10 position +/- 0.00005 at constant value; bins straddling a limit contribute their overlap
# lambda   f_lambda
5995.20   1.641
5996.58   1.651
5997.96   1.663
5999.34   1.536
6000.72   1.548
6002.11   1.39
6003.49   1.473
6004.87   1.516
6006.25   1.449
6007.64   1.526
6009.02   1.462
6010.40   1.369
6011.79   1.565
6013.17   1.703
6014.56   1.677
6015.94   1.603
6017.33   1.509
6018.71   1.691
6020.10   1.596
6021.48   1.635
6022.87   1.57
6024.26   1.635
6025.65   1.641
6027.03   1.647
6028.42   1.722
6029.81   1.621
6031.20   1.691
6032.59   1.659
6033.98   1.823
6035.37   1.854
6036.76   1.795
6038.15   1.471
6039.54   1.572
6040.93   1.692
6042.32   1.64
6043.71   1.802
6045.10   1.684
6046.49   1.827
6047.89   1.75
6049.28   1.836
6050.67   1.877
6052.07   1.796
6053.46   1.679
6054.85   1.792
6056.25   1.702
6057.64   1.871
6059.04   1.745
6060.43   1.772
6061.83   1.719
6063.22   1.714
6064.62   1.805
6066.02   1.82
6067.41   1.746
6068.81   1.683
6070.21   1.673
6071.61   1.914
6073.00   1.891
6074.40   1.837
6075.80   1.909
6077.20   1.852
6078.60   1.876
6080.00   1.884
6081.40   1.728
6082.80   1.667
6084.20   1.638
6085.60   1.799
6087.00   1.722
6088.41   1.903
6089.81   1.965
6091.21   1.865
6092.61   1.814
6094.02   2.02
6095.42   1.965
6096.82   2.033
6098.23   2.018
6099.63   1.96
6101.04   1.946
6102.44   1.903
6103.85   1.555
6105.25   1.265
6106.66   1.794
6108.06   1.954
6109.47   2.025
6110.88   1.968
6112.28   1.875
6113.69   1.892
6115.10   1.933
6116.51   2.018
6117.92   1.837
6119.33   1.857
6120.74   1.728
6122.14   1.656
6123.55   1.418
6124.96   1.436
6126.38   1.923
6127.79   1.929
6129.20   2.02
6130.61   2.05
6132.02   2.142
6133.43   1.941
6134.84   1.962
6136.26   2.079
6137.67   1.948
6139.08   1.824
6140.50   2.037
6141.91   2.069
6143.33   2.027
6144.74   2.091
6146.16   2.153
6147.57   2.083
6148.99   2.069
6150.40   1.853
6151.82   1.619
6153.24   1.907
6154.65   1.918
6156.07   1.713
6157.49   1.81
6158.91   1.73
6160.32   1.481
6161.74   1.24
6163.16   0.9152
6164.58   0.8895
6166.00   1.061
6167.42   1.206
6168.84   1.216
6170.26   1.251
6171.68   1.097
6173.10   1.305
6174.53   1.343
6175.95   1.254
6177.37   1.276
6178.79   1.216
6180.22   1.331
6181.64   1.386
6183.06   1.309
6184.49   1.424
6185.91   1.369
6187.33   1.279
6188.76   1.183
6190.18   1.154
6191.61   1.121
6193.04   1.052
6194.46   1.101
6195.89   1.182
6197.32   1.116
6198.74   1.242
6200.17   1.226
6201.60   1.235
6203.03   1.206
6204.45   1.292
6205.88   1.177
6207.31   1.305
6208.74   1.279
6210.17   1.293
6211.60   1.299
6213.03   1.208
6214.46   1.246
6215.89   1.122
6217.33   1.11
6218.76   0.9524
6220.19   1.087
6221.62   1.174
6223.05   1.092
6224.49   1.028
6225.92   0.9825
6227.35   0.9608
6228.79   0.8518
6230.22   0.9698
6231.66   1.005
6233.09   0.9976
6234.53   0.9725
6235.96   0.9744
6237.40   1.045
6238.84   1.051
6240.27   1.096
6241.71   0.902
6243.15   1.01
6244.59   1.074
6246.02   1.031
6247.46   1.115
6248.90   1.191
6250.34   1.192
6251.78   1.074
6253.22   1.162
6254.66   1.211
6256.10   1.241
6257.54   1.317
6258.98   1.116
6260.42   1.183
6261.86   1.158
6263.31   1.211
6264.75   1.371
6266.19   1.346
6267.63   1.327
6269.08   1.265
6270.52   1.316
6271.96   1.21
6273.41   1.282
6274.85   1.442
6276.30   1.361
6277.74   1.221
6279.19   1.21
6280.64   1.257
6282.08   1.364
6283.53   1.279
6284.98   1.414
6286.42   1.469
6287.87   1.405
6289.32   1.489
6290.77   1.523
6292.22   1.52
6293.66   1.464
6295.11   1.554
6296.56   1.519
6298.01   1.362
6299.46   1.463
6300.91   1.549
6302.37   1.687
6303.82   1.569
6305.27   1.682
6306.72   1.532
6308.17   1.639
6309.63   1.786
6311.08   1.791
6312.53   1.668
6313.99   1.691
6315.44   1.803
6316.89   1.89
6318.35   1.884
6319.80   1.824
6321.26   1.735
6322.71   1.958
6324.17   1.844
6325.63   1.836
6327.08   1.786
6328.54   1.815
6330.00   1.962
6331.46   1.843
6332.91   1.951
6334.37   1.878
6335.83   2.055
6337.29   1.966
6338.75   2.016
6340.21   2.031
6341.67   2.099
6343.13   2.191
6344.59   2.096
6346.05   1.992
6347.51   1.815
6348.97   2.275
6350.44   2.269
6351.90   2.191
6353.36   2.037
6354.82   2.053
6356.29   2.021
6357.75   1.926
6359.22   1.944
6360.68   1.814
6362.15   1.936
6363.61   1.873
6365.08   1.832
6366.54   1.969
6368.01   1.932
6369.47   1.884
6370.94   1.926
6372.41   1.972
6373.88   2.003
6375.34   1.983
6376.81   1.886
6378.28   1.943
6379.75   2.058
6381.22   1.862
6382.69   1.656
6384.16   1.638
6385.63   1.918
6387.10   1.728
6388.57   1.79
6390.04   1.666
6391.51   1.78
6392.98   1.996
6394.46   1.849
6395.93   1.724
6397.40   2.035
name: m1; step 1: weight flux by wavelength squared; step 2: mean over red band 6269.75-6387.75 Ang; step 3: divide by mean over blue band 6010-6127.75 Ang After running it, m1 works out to 1.09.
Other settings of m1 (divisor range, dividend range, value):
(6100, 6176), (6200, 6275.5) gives 0.69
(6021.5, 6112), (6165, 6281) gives 0.70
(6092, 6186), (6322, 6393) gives 1.22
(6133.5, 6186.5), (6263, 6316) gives 0.96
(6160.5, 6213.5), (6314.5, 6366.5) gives 1.68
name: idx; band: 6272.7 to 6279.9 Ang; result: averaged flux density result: 1.3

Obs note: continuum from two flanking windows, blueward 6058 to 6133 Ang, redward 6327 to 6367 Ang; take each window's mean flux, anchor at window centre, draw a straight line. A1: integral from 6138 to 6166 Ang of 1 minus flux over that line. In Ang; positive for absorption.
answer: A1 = 1.84 Ang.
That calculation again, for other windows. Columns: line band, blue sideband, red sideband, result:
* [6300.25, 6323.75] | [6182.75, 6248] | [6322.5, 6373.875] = 0.14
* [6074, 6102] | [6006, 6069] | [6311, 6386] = -2.37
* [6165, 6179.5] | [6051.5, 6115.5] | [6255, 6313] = 3.76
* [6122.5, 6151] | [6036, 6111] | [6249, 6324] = -4.30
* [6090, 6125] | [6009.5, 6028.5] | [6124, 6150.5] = 0.82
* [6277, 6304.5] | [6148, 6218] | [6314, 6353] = 5.28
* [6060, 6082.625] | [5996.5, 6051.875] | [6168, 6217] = -4.09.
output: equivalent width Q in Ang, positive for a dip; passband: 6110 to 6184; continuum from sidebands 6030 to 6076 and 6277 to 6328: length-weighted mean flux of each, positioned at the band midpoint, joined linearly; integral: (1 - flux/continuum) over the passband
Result 0.8 Ang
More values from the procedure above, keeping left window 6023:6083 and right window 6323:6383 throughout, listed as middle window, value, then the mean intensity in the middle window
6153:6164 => 1.6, 1.57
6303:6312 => 1.2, 1.67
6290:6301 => 2.5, 1.49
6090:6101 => -1.1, 1.95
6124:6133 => -0.5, 1.9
